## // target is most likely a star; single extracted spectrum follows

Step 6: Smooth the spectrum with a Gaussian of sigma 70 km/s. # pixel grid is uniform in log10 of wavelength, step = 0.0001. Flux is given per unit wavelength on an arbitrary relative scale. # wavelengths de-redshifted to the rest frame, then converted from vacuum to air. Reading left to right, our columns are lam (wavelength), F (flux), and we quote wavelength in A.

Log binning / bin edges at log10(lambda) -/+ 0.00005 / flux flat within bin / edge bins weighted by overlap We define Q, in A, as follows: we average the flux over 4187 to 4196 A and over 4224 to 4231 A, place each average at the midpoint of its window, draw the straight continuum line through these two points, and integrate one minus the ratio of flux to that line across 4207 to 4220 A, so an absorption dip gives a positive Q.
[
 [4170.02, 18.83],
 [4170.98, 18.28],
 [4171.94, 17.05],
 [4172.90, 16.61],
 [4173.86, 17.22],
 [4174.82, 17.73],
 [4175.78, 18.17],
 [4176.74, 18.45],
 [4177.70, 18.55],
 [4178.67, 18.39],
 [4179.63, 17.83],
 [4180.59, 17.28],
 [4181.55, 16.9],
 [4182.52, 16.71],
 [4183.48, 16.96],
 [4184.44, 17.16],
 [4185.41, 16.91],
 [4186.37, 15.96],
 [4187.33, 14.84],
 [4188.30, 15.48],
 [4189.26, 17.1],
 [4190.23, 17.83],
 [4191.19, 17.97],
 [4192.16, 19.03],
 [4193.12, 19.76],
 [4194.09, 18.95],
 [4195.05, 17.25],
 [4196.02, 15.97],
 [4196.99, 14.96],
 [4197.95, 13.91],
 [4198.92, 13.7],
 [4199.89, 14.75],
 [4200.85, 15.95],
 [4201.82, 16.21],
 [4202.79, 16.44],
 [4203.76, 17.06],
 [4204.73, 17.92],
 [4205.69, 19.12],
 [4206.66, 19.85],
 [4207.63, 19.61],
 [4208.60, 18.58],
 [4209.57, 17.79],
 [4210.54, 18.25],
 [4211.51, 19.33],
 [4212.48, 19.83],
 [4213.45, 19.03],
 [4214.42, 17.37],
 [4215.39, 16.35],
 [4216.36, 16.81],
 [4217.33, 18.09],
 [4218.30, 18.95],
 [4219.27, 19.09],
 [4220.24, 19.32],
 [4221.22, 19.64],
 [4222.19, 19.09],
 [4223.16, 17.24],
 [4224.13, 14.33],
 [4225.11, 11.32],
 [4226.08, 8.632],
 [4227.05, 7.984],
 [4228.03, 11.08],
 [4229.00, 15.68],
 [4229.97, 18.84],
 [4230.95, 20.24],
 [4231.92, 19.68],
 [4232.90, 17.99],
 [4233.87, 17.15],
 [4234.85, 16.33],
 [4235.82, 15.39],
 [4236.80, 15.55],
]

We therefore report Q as -3.2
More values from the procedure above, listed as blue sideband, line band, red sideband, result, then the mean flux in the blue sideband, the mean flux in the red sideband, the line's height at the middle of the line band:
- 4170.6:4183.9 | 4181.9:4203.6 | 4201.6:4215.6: 1.7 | 17.6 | 18.3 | 17.9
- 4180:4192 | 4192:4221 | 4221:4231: -3.7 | 16.8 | 14.6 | 15.7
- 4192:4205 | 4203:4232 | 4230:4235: 0.6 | 16.5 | 18.4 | 17.6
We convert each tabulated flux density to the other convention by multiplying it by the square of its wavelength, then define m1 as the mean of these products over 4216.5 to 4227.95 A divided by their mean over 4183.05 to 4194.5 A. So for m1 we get 0.92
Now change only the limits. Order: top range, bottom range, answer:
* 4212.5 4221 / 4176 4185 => 1.06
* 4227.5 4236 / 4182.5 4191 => 1.04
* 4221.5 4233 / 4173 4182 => 0.87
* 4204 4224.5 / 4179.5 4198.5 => 1.10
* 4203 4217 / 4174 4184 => 1.05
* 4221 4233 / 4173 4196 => 0.90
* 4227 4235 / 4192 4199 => 1.00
